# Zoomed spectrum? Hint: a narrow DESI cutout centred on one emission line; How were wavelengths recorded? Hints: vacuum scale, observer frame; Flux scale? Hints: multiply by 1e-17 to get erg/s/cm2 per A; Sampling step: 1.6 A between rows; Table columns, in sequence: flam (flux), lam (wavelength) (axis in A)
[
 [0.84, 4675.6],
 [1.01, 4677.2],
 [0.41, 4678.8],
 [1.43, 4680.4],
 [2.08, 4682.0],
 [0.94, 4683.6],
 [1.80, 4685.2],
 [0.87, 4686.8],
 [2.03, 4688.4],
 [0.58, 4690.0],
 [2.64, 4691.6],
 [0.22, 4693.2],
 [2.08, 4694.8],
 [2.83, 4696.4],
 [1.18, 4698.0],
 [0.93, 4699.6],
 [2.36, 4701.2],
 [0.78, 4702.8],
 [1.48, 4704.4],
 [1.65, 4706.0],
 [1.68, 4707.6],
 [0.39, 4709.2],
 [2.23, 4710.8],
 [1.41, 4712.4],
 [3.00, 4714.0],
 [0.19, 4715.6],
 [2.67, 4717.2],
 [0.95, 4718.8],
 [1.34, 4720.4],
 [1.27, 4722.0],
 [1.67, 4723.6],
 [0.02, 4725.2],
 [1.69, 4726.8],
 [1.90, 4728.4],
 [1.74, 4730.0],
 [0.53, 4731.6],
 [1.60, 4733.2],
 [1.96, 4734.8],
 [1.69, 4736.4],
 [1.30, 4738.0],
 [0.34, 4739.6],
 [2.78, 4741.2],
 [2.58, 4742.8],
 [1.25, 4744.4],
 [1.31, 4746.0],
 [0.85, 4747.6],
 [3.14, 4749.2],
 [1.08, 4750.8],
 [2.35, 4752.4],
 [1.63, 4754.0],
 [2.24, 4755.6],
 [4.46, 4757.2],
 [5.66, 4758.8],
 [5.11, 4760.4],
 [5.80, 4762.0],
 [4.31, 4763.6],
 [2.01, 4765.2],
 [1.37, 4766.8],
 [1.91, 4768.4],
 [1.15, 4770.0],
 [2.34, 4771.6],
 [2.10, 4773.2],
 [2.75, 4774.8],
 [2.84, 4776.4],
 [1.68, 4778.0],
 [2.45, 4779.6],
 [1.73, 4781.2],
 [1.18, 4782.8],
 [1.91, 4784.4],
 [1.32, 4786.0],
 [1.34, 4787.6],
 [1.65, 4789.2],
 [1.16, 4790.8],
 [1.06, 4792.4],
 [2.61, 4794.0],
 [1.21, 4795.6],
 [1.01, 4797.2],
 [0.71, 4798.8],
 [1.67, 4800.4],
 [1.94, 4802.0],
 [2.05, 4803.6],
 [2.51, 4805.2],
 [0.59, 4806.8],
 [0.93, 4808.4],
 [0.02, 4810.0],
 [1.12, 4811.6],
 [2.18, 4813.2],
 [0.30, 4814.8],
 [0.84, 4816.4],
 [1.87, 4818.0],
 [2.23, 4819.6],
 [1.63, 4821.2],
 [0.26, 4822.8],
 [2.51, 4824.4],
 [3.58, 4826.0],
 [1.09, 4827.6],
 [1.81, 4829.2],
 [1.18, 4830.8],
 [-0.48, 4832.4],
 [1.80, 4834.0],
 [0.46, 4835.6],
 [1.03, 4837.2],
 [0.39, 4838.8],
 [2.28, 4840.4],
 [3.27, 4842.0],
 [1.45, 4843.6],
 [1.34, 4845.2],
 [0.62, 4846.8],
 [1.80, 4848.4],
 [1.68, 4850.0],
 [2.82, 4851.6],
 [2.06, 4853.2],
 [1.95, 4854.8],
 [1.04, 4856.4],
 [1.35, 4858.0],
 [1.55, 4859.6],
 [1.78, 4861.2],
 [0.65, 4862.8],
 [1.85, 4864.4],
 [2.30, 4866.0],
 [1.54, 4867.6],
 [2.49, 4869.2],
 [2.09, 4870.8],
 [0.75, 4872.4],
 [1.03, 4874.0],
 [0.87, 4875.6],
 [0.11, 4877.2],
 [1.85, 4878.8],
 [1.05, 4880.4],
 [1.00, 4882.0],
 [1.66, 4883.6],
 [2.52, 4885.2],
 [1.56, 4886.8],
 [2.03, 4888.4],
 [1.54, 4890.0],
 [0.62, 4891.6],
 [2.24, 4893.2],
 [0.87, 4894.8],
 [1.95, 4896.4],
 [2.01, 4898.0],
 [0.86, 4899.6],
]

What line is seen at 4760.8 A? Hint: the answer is [O II]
